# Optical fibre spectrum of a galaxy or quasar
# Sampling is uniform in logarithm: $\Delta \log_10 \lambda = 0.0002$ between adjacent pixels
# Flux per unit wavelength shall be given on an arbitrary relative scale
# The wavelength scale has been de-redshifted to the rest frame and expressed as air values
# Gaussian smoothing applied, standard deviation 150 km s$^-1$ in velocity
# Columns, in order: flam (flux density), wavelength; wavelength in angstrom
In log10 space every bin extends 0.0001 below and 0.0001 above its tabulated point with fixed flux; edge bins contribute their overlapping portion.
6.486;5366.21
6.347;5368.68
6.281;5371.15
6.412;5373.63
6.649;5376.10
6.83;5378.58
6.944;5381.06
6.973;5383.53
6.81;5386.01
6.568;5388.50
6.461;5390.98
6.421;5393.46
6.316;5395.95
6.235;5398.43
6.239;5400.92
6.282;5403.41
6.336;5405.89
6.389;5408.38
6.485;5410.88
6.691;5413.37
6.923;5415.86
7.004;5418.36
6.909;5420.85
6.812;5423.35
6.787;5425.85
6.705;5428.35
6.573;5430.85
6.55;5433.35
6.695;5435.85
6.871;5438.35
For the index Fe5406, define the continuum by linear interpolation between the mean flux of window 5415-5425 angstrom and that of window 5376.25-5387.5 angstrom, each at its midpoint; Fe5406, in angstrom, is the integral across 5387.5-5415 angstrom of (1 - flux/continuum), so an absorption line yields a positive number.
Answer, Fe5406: 1.89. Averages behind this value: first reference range 6.85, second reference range 6.9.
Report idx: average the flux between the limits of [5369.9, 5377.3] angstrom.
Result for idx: 6.45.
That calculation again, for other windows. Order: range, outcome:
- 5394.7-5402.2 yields 6.26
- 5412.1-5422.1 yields 6.88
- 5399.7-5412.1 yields 6.35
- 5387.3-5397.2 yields 6.44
